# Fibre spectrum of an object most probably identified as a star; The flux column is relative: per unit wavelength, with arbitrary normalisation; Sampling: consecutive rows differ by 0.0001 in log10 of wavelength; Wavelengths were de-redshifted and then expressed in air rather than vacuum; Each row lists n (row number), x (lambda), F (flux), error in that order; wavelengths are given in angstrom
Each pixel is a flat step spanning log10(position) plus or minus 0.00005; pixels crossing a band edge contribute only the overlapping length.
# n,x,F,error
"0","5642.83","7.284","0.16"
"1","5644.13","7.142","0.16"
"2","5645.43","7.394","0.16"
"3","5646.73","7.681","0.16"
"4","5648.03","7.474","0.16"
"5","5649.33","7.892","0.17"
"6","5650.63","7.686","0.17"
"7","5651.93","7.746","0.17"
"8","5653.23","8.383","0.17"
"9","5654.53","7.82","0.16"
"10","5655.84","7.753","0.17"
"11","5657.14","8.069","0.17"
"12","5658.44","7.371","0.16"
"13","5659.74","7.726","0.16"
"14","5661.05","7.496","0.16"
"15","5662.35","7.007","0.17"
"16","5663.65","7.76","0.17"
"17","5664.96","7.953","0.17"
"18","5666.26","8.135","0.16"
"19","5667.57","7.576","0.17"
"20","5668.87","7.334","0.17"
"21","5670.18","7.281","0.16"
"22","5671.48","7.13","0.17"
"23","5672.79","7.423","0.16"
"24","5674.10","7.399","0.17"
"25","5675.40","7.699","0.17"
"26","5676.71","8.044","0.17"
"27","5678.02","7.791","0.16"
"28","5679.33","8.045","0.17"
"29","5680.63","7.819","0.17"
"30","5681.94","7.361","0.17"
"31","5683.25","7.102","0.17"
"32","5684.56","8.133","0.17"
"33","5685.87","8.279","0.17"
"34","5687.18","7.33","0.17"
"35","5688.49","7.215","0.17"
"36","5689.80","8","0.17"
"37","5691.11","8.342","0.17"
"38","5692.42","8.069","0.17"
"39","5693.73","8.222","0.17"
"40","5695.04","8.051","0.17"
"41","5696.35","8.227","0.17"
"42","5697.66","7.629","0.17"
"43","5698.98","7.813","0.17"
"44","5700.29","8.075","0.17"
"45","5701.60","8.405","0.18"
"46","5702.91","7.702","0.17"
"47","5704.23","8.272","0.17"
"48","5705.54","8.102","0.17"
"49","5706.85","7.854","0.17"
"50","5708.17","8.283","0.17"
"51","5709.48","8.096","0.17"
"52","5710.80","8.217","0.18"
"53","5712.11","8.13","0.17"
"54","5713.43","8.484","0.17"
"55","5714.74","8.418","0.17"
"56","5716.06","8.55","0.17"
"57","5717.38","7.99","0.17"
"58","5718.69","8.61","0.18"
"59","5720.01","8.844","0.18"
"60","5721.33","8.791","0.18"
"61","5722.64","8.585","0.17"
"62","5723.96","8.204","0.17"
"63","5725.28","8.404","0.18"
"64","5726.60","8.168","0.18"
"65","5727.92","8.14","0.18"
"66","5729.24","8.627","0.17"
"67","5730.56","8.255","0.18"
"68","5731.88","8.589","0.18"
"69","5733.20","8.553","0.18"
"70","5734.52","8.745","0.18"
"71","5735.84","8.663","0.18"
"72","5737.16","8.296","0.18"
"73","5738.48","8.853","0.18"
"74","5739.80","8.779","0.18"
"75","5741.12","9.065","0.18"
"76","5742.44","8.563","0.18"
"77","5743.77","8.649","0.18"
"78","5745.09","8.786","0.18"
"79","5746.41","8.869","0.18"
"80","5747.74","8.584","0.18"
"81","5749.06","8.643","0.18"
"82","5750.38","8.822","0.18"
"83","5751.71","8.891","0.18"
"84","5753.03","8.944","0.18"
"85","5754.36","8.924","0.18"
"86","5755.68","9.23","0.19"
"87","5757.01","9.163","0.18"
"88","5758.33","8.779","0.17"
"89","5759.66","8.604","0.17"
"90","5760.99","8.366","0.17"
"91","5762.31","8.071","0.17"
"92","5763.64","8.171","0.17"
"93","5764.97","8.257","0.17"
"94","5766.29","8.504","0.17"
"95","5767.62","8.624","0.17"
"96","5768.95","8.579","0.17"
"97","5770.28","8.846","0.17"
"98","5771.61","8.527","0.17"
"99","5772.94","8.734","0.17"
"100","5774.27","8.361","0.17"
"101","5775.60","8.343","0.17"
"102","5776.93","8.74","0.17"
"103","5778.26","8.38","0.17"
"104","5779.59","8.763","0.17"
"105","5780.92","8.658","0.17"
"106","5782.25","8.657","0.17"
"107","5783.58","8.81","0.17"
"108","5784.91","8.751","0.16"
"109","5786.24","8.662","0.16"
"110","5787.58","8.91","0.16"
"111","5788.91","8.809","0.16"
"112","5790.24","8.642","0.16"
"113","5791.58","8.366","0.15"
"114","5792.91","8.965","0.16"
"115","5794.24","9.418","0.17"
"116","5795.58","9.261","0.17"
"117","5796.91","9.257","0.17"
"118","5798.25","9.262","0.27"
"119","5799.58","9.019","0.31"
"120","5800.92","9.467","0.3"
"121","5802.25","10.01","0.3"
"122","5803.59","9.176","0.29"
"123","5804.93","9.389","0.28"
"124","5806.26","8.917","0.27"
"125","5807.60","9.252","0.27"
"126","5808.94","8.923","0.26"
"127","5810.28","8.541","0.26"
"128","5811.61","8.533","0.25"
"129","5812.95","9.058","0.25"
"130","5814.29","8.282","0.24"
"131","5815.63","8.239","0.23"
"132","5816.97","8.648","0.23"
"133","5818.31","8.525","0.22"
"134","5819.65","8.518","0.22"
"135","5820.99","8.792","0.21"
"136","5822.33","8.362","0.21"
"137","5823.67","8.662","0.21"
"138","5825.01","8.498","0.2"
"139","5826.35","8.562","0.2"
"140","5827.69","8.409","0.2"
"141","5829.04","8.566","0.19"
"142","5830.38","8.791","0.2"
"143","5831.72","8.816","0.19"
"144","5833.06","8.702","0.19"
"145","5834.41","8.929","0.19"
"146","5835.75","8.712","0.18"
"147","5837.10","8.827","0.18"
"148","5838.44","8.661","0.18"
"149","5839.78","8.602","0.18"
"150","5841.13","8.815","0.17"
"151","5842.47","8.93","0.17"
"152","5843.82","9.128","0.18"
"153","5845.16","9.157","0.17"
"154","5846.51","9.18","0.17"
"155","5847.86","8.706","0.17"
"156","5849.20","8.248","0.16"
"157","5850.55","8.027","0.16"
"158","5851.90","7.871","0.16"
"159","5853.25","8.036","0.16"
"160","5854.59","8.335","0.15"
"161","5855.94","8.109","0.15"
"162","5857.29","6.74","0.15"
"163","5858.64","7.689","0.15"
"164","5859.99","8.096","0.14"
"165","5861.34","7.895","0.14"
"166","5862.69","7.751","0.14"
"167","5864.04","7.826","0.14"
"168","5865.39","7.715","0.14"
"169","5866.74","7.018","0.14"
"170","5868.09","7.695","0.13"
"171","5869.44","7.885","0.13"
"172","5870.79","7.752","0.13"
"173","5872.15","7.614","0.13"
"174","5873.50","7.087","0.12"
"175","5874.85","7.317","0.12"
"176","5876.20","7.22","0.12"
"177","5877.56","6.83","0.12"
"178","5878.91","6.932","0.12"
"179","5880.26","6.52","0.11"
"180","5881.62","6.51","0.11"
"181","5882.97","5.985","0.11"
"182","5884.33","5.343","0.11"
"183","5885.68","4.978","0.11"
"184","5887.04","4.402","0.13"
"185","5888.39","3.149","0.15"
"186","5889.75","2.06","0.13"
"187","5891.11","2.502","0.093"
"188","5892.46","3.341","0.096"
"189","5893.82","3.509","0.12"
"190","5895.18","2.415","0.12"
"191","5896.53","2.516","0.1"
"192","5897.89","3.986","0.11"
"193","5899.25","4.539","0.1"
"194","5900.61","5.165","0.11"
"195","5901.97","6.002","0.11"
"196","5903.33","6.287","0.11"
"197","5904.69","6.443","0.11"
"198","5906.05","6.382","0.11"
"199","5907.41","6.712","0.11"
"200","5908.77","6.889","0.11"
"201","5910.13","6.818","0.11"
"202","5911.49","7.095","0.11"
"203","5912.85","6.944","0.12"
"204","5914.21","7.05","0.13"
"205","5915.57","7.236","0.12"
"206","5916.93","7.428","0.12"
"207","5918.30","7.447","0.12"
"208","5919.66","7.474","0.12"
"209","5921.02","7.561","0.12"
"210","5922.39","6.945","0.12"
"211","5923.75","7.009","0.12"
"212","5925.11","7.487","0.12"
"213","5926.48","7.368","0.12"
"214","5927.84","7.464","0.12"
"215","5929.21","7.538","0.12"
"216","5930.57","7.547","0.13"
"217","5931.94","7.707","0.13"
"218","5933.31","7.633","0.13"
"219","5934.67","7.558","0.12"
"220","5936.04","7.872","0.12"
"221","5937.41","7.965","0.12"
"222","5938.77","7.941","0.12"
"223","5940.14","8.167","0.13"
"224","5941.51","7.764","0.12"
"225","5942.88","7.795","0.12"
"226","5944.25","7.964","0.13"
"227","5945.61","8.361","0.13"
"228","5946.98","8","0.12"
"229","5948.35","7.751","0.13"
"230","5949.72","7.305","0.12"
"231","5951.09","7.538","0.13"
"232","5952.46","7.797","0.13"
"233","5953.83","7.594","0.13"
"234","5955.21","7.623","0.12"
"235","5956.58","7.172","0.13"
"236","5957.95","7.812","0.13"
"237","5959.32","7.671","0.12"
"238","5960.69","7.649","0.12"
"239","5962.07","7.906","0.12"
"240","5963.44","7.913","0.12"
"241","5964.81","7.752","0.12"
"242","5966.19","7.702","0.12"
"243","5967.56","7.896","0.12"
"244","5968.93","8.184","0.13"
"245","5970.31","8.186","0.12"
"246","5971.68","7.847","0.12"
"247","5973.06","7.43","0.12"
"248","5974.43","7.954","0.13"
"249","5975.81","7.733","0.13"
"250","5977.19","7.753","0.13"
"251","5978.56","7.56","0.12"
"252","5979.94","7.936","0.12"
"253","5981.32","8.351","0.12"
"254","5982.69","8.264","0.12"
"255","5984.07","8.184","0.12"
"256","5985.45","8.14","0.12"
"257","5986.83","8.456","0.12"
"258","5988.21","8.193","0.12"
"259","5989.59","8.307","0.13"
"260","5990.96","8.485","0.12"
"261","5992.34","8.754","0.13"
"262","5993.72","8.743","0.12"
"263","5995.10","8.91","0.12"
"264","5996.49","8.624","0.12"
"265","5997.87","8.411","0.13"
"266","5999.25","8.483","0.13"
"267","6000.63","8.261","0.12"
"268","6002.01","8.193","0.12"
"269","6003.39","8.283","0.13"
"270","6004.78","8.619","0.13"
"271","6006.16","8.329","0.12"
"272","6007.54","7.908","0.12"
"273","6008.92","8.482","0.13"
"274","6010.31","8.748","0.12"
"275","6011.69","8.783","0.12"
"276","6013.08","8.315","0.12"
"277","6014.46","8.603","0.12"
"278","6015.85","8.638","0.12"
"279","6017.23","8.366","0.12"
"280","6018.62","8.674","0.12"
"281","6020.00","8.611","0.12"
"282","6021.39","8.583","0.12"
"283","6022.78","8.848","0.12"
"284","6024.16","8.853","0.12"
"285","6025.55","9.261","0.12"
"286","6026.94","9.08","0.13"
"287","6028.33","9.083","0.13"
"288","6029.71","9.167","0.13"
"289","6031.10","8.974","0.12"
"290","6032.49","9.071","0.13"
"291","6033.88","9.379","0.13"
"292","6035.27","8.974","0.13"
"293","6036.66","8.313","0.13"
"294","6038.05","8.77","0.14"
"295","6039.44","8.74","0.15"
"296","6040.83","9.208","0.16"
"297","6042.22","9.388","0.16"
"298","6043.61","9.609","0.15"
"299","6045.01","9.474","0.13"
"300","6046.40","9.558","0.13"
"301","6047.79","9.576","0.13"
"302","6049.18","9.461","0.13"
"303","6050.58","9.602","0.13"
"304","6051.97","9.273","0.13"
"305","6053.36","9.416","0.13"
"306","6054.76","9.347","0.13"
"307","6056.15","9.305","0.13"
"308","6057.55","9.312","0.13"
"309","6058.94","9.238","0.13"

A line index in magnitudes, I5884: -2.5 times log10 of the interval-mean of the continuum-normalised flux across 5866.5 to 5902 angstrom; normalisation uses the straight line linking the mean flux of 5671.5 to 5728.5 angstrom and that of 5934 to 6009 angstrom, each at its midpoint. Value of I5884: 0.43 mag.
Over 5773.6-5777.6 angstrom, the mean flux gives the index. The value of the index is 8.48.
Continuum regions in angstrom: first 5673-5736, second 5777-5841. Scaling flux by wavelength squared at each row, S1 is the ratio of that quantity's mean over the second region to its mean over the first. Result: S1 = 1.1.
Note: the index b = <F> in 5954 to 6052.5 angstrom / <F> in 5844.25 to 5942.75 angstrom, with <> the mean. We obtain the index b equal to 1.3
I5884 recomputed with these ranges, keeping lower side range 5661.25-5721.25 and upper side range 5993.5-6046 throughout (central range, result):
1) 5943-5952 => 0.10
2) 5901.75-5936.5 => 0.19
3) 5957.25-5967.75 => 0.11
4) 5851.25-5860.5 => 0.07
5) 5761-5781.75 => -0.05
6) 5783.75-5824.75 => -0.09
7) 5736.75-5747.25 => -0.09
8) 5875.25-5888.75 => 0.39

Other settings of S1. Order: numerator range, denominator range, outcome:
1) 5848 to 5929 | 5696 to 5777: 0.81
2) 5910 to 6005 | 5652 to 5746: 1.06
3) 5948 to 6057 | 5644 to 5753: 1.16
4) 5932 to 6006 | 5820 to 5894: 1.12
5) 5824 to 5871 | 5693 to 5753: 1.03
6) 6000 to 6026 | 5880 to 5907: 1.94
